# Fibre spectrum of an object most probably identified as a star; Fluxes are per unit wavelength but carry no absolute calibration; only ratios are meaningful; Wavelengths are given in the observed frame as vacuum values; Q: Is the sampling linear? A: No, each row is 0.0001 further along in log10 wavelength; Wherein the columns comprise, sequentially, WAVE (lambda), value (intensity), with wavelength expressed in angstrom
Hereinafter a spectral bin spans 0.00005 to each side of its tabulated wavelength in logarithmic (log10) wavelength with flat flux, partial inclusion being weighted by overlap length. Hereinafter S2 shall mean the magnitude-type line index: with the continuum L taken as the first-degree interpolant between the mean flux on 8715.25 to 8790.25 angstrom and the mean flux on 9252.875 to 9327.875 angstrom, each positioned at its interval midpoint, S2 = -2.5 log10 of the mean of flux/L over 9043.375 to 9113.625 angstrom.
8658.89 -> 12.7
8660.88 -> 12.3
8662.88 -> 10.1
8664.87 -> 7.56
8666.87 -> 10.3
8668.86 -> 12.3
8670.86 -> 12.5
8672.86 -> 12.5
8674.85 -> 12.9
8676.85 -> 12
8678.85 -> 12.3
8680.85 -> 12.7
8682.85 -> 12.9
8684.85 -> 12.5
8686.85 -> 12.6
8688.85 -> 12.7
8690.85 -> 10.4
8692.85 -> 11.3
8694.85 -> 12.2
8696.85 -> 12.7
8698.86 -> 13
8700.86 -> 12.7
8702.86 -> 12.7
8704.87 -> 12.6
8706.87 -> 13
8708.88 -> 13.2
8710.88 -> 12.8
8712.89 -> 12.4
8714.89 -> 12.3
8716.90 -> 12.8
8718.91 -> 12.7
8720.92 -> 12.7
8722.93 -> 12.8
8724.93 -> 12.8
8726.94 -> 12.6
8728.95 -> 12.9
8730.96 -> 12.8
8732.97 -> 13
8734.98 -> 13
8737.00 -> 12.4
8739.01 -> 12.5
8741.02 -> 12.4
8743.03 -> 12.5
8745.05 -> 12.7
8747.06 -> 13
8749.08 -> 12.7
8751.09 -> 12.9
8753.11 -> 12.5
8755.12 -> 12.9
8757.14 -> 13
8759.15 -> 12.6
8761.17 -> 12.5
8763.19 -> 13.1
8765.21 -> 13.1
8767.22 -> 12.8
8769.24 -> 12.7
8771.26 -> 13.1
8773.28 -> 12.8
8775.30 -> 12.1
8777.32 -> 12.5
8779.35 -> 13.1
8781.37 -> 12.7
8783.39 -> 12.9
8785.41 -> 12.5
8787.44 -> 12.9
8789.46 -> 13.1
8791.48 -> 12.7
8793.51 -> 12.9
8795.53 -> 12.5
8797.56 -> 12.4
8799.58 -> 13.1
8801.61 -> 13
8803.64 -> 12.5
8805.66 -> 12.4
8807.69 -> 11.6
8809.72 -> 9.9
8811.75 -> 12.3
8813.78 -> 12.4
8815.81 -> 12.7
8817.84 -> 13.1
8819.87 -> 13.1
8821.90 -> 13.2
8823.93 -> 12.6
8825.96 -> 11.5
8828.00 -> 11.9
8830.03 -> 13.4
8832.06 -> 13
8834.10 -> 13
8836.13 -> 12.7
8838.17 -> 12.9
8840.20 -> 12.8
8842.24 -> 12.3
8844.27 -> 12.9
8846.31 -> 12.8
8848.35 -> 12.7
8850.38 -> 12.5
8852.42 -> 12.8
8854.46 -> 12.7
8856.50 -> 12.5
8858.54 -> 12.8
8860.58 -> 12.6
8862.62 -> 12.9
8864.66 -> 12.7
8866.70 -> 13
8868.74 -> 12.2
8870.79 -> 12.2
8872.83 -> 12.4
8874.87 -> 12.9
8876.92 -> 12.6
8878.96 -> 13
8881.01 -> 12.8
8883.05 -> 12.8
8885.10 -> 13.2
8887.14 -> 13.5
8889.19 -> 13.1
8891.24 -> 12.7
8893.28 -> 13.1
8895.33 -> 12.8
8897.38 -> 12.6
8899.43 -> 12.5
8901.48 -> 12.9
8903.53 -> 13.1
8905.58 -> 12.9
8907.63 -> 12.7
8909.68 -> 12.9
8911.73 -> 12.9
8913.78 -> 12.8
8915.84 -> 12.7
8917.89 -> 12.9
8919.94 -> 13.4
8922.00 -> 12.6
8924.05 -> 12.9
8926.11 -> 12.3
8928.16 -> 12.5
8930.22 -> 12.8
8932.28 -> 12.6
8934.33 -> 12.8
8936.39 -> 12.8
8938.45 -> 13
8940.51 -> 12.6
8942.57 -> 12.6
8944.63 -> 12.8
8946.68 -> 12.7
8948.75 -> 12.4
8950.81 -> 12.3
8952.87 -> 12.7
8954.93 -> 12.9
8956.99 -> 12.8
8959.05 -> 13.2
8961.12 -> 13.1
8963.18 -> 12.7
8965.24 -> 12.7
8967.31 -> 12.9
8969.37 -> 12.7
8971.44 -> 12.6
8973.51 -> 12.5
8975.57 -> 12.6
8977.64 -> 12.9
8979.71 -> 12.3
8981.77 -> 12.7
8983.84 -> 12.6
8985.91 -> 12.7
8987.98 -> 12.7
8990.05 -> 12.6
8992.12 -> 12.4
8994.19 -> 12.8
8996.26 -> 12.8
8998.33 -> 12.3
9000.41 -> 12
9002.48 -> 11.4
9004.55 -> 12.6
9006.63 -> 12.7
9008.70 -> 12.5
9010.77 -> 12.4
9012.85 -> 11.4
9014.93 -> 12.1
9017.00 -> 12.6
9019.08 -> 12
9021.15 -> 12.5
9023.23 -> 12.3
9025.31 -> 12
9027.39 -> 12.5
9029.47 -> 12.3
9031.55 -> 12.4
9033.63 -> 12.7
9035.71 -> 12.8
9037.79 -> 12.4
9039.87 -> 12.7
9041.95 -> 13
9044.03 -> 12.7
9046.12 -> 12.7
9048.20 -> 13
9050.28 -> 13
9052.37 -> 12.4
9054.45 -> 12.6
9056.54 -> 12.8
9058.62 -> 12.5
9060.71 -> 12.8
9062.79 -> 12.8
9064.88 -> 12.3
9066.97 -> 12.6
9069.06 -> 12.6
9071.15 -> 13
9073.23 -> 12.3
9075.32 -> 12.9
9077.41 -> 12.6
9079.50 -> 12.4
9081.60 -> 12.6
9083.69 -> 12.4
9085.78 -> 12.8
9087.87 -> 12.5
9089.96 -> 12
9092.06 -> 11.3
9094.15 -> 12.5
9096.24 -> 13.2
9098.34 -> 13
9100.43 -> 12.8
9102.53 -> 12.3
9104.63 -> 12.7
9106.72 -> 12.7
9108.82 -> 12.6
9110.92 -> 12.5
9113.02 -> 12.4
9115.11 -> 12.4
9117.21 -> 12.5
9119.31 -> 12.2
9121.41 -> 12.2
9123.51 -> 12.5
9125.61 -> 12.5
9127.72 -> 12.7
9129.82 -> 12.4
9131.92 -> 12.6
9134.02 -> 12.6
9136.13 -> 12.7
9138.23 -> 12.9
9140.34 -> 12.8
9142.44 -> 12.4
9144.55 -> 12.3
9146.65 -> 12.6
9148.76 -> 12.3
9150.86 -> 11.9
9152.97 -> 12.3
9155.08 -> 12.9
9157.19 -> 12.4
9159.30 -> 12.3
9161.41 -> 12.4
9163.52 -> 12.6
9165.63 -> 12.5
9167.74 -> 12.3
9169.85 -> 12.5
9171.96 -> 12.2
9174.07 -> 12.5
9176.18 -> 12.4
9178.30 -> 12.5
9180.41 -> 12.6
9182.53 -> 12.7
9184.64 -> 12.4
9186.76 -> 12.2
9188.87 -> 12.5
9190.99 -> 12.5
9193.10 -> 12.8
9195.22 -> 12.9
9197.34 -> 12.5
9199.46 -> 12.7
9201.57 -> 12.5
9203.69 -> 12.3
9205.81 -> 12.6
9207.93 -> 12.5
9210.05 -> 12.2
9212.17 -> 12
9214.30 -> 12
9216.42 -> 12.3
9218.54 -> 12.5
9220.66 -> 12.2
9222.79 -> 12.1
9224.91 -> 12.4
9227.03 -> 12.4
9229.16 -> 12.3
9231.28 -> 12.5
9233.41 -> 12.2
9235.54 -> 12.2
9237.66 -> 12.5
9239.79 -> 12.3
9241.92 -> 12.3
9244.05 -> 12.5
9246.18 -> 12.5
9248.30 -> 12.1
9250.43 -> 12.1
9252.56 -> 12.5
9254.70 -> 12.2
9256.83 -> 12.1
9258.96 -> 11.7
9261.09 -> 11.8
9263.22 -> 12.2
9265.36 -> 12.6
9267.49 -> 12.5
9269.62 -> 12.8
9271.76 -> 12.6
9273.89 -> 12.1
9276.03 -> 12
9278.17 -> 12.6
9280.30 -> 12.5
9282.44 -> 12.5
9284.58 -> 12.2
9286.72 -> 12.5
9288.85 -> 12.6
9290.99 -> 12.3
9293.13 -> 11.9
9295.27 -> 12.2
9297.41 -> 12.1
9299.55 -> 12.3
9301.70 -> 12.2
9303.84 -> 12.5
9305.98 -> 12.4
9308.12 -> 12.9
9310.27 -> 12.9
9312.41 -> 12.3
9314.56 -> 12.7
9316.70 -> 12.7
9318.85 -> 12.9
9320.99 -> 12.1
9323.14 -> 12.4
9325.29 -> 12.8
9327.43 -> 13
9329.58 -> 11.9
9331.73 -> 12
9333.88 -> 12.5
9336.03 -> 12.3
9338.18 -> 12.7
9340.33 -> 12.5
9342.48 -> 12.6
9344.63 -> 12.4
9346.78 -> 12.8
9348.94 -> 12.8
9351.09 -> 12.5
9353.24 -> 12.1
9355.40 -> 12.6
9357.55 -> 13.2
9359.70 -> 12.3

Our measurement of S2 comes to 0.00 mag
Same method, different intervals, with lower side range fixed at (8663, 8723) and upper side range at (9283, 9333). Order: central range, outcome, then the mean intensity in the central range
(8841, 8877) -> -0.03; 12.6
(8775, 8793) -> -0.04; 12.7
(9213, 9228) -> 0.01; 12.3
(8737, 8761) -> -0.04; 12.7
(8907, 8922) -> -0.05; 12.9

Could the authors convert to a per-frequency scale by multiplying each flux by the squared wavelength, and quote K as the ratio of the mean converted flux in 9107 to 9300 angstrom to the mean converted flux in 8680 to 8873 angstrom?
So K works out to 1.1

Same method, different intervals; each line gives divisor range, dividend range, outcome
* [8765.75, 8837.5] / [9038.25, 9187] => 1.07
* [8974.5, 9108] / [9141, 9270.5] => 1.02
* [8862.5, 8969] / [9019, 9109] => 1.02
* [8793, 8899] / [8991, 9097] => 1.03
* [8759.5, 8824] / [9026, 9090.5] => 1.06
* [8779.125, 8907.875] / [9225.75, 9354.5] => 1.08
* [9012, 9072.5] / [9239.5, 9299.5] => 1.03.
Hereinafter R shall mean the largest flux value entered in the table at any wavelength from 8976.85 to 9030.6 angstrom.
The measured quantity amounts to 12.9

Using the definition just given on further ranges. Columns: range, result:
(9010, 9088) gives 13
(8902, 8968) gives 13.4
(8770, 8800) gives 13.1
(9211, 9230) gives 12.5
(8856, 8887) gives 13.2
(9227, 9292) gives 12.8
